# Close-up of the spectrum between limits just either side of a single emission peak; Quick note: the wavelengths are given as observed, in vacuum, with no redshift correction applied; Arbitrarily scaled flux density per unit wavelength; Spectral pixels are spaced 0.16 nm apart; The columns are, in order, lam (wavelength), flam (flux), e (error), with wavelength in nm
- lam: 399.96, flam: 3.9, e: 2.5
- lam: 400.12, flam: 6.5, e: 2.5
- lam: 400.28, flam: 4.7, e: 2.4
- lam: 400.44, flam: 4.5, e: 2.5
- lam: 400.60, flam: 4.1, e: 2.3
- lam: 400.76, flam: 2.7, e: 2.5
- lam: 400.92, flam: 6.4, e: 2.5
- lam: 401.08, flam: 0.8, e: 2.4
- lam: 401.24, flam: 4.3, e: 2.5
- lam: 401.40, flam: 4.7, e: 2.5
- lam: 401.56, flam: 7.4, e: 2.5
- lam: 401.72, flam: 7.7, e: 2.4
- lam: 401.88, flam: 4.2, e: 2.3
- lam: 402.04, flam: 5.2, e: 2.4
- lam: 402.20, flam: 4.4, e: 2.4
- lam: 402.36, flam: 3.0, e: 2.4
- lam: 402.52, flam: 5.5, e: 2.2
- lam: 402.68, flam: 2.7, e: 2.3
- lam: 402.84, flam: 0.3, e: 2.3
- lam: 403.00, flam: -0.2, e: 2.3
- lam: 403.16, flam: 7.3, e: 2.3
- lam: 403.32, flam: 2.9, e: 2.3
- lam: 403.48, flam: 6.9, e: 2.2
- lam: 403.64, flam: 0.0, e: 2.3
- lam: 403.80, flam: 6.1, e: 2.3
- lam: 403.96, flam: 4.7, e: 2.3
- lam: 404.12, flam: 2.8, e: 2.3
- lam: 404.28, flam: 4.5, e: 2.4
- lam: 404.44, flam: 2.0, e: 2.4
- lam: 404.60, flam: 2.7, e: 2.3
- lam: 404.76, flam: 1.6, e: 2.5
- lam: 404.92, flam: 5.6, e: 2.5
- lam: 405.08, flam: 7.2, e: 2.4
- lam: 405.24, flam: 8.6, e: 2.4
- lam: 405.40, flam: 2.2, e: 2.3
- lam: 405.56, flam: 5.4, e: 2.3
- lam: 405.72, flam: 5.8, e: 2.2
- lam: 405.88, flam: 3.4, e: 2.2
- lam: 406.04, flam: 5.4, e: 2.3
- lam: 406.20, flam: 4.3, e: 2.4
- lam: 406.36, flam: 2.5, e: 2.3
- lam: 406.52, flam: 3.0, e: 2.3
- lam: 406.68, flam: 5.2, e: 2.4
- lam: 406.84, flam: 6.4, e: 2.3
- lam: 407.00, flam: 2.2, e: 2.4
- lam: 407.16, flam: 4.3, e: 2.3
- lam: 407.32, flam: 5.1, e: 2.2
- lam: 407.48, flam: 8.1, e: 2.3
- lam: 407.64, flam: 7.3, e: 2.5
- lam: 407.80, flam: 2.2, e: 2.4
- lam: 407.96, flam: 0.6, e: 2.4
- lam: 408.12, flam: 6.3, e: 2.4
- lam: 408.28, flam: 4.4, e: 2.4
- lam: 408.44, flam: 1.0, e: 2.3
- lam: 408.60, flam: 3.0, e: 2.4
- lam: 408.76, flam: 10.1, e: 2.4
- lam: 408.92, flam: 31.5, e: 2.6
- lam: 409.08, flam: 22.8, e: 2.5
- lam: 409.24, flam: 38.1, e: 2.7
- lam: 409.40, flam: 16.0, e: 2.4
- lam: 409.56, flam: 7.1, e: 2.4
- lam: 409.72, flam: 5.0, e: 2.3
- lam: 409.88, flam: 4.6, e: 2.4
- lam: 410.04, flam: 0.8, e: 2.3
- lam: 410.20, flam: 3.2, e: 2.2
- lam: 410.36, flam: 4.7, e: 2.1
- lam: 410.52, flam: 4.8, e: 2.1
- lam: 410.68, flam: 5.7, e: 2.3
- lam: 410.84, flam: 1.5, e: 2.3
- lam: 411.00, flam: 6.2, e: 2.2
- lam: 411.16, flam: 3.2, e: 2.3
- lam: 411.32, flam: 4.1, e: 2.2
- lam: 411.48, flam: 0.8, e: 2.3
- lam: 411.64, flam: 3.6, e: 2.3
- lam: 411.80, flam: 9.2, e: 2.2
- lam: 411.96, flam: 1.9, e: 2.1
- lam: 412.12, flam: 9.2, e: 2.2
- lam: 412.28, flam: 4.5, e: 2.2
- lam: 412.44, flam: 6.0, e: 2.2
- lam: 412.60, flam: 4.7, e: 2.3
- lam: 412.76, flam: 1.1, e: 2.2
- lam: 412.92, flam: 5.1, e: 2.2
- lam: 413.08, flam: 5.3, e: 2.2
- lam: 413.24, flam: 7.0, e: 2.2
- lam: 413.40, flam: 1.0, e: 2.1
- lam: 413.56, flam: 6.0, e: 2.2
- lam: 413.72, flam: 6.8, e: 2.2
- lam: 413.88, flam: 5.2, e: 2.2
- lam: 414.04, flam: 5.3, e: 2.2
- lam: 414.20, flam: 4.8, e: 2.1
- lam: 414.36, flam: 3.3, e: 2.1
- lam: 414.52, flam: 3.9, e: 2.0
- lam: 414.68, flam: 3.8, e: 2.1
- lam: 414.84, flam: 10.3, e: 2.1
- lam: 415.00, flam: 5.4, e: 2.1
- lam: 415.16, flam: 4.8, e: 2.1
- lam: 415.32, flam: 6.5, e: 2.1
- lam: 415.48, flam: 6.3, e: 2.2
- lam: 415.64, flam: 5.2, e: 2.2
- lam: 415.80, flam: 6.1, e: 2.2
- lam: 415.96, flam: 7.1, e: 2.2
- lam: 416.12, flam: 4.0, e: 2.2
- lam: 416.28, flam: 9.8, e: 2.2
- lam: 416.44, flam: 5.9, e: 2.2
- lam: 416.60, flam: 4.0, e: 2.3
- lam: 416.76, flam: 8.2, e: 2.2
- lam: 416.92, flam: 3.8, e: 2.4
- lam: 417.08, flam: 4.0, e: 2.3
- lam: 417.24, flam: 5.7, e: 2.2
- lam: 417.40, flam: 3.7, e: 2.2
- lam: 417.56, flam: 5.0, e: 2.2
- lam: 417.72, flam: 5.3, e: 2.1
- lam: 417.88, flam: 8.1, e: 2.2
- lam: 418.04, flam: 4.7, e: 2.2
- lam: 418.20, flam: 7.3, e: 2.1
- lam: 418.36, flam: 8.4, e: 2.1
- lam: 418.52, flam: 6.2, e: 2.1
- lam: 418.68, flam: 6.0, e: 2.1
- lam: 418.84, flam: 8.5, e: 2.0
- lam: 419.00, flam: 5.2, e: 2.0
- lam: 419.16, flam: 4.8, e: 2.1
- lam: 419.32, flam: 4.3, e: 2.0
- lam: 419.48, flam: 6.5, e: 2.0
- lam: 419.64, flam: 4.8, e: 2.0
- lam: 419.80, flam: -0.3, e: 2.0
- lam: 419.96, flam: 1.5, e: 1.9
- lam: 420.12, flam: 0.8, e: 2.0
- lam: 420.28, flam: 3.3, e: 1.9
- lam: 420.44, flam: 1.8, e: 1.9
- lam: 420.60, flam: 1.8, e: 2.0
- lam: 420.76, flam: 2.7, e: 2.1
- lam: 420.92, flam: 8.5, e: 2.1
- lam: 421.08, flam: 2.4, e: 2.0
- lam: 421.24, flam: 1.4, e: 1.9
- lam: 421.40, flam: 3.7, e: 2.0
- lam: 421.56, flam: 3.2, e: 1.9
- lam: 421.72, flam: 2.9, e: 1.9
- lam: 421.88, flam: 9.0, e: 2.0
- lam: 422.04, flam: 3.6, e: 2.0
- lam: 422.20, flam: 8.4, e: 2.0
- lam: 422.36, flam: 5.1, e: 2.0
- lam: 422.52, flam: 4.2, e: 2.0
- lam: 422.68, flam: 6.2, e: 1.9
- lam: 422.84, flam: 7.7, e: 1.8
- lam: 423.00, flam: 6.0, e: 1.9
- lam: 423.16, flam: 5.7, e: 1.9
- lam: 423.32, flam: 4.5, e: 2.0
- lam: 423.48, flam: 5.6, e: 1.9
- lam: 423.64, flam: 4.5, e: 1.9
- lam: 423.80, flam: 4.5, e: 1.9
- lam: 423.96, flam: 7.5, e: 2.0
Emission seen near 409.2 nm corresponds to [O II] 3727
